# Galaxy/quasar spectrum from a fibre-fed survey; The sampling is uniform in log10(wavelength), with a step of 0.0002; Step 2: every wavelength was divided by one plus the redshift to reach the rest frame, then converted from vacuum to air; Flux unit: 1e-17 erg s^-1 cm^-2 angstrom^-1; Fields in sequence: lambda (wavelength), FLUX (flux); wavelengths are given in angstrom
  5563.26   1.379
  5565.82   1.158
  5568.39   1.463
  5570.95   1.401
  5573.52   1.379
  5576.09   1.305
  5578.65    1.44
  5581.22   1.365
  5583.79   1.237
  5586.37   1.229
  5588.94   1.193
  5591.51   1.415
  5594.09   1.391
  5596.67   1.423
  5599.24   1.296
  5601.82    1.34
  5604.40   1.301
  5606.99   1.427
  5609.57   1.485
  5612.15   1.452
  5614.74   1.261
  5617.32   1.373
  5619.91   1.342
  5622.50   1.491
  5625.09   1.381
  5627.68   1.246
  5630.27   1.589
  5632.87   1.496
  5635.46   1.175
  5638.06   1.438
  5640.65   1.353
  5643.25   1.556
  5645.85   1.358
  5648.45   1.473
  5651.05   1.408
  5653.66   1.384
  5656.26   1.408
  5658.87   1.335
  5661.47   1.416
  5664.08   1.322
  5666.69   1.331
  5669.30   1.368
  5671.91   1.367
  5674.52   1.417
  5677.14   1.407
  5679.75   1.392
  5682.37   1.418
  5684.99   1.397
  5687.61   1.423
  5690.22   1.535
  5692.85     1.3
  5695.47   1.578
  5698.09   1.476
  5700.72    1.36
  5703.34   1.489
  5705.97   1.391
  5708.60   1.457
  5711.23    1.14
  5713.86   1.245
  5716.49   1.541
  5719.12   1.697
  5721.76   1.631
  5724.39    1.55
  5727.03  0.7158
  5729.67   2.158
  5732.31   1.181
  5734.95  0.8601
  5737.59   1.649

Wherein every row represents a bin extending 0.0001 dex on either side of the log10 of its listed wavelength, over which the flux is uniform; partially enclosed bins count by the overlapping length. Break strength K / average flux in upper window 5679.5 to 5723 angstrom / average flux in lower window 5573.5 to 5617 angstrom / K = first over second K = 1.07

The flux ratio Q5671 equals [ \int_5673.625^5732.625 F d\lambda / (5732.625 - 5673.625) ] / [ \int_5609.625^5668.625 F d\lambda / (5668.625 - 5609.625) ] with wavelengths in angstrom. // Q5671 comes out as 1.03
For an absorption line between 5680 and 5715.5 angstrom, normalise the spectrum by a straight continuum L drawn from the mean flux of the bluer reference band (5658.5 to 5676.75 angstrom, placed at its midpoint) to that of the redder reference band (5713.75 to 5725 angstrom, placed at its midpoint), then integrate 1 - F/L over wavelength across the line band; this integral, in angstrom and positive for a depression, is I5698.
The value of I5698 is 1.88 angstrom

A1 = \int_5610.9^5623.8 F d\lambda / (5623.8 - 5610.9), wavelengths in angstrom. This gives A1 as 1.38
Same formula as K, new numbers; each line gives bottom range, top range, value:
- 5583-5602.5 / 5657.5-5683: 1.05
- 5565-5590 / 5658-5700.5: 1.06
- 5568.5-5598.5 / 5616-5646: 1.04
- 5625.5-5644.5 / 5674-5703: 1.02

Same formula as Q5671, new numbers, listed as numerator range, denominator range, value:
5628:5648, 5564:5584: 1.05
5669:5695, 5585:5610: 1.05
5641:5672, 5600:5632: 1.00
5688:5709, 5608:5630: 1.04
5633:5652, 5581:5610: 1.05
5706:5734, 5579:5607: 1.07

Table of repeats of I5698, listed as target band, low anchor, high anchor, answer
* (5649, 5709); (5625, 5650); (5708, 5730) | 0.4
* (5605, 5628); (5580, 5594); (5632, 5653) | -0.6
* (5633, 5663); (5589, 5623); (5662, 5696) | -0.1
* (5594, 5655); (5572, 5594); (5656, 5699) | -1.5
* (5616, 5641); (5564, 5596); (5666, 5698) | -0.3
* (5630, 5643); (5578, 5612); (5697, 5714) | -0.5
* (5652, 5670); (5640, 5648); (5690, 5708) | 0.9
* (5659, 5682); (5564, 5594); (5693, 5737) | 0.1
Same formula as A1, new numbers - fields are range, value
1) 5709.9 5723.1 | 1.45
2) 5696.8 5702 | 1.42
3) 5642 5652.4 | 1.45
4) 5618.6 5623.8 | 1.42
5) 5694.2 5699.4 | 1.53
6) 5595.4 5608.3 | 1.36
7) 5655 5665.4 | 1.37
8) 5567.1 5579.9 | 1.4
